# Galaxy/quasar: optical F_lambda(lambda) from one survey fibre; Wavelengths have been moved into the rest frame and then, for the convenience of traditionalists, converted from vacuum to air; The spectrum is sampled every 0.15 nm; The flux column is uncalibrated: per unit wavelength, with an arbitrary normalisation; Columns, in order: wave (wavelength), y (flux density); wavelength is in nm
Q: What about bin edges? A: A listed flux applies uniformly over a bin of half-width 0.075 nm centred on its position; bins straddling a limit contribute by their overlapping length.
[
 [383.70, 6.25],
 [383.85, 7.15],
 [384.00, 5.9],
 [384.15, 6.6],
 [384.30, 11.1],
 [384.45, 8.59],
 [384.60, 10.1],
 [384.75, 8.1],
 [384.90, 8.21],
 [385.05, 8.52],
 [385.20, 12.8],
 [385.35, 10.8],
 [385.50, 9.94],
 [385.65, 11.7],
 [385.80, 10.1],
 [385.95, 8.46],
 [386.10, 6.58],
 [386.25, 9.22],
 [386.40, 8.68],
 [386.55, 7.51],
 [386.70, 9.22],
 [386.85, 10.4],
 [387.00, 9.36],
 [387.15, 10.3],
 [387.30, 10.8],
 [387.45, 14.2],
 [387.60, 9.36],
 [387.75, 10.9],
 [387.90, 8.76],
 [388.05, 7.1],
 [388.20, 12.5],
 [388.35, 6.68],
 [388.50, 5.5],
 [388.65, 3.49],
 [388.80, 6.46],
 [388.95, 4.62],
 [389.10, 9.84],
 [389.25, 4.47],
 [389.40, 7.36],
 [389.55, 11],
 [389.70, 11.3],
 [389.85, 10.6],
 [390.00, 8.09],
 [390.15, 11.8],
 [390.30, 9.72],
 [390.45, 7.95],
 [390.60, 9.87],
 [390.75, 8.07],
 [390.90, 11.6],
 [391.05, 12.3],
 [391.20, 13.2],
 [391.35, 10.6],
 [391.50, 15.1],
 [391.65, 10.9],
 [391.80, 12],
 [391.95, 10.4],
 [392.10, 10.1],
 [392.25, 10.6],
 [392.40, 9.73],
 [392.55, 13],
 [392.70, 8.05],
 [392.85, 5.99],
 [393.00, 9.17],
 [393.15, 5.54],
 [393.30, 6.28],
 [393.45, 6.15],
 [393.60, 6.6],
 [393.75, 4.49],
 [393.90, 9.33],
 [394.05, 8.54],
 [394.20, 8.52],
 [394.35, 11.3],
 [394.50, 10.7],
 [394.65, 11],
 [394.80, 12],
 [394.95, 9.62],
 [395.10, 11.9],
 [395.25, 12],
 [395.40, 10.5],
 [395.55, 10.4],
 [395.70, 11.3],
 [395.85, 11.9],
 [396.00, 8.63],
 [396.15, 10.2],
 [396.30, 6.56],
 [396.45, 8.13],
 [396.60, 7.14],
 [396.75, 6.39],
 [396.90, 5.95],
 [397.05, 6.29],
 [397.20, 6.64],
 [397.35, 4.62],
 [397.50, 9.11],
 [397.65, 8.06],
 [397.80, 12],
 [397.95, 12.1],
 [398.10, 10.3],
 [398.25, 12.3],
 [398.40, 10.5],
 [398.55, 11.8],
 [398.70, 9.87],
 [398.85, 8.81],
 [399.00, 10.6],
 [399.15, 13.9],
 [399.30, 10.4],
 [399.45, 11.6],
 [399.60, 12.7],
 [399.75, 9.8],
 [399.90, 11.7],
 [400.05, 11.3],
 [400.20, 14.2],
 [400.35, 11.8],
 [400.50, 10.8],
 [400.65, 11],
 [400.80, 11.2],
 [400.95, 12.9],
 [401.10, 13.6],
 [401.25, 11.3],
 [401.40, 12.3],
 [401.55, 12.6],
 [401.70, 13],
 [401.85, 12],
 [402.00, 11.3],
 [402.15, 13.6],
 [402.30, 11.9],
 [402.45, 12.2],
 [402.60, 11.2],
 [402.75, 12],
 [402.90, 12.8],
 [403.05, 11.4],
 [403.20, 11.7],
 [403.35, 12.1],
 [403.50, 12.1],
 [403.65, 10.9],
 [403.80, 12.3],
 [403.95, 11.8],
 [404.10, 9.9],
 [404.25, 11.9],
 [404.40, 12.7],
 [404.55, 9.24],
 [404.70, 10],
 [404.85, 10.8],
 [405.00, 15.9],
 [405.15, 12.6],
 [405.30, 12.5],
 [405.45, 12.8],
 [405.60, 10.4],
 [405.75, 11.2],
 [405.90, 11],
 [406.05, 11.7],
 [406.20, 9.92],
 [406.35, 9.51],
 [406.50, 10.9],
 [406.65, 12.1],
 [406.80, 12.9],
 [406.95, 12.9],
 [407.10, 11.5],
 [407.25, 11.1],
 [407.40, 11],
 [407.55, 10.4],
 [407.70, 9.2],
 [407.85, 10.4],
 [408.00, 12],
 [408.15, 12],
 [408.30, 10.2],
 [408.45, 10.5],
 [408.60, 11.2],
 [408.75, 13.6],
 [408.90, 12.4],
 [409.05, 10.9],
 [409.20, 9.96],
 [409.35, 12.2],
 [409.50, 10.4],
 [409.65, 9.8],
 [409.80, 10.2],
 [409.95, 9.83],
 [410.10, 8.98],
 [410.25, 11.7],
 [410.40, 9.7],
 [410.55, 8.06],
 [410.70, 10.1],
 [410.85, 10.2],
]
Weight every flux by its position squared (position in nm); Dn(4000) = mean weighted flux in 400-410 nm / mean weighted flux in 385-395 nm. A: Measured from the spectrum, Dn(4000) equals 1.33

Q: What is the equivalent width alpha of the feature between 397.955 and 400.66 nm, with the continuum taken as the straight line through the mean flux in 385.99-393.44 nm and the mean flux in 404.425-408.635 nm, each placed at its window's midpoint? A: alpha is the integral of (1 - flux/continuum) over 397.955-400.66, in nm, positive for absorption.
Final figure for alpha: -0.232 nm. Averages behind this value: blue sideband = 9.28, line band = 11.3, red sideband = 11.3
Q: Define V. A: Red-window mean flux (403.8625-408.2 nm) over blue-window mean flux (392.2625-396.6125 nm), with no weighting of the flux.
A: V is 1.24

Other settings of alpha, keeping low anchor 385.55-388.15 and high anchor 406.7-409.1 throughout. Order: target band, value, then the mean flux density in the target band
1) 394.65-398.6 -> 0.36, 9.49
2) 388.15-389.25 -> 0.34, 6.71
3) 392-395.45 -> 0.34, 9.18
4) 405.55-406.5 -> 0.05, 10.6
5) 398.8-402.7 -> -0.38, 11.9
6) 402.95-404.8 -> -0.05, 11.3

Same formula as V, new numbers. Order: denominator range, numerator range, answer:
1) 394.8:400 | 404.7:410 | 1.15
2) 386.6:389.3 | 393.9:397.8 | 1.07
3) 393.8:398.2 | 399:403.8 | 1.28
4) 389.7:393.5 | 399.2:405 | 1.19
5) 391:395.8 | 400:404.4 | 1.21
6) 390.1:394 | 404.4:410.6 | 1.16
